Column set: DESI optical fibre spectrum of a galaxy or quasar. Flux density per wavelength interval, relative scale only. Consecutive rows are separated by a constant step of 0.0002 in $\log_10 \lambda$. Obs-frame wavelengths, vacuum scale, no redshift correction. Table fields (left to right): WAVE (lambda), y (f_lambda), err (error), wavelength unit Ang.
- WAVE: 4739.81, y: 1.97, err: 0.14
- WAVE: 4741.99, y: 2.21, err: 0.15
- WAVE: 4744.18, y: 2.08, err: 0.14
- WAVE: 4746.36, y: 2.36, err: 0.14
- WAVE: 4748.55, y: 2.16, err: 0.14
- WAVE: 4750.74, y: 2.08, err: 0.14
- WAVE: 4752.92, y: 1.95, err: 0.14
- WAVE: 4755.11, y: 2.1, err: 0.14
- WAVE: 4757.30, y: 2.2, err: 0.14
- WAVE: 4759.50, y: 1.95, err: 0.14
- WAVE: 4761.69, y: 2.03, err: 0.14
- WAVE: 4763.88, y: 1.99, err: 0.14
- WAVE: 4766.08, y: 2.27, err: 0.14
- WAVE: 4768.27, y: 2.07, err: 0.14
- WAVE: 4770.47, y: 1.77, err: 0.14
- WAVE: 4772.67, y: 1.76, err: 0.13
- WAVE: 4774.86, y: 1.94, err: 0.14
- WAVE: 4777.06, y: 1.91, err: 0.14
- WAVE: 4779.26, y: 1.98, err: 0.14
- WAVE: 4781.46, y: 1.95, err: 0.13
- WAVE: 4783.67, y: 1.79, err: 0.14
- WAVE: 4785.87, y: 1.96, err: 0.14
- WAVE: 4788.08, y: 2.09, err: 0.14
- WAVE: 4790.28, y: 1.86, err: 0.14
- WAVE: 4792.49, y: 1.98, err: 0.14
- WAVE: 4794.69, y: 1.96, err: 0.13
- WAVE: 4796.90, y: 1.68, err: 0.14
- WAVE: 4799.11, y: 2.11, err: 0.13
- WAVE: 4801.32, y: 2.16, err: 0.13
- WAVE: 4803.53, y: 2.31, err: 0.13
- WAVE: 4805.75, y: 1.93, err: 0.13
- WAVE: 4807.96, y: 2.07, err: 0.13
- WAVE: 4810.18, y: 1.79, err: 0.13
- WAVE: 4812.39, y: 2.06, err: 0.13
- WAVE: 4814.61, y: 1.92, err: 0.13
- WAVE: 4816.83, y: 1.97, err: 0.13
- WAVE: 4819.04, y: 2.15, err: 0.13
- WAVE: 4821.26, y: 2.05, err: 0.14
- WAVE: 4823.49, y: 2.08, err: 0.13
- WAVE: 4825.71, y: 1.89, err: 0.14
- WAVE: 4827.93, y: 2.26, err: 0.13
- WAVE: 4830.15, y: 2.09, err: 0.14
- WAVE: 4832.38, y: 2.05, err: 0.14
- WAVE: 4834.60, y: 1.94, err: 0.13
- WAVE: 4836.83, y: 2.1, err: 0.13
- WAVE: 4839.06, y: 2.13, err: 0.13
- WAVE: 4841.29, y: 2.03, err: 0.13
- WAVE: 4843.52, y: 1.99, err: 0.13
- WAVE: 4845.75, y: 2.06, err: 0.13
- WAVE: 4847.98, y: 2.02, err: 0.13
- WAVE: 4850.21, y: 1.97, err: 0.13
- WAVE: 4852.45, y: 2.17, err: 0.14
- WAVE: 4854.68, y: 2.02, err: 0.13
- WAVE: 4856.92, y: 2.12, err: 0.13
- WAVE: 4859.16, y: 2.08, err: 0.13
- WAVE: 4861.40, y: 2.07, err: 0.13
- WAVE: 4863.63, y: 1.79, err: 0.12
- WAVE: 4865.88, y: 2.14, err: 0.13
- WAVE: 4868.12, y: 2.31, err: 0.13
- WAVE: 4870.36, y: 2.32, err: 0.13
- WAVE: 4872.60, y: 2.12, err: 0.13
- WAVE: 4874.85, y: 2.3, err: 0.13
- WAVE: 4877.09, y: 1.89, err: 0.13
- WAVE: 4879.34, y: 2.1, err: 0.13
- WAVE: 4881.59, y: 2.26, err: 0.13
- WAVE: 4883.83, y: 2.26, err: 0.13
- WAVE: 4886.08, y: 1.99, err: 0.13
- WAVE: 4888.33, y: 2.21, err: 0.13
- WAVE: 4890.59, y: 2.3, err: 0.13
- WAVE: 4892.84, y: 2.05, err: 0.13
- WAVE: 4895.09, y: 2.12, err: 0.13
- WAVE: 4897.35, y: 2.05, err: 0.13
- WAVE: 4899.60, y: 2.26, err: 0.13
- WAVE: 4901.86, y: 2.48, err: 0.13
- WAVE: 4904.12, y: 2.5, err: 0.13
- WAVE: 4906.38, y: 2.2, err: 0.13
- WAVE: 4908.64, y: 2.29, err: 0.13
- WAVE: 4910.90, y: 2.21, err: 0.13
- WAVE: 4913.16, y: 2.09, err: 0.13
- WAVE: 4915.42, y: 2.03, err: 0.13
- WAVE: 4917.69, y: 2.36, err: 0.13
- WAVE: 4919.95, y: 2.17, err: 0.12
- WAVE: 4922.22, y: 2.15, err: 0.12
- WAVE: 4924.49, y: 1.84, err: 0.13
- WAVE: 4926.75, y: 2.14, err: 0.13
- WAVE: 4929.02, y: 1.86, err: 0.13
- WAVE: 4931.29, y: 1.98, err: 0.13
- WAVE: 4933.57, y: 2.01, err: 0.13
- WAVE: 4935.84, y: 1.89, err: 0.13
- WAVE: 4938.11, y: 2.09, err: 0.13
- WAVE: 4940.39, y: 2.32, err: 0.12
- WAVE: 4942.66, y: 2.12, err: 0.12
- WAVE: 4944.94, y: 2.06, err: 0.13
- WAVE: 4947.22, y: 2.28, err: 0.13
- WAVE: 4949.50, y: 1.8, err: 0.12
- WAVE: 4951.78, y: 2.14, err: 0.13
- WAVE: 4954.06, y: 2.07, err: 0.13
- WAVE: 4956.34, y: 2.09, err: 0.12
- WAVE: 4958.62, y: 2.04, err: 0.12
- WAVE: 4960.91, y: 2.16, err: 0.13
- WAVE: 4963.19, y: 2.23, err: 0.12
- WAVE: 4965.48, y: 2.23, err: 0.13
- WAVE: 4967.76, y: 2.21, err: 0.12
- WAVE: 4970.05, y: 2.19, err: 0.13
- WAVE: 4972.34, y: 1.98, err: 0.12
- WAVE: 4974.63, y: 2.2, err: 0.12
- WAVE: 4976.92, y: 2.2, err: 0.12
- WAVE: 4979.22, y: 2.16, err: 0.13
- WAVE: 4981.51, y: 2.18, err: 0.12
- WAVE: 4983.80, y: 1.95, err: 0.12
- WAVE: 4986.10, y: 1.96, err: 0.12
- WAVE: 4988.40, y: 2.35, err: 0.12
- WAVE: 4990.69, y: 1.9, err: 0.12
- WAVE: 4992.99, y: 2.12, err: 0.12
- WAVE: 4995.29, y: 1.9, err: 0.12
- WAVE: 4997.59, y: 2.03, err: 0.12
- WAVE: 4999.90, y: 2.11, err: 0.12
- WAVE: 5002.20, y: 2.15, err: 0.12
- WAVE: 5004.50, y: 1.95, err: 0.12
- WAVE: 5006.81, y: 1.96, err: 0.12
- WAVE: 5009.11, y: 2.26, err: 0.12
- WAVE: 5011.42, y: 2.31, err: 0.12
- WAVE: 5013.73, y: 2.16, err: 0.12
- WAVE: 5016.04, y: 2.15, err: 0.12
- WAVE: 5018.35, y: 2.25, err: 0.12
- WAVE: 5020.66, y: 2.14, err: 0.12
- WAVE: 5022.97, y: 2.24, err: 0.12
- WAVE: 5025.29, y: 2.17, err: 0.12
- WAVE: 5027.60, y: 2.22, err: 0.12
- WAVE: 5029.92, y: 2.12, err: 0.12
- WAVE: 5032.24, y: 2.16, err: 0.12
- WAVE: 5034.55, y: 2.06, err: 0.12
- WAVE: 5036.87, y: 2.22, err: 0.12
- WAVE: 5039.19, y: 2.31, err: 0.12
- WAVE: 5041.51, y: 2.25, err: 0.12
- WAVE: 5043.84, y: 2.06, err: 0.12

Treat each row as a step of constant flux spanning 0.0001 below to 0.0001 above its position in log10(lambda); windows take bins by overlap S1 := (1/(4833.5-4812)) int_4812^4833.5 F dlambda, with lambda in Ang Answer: 2.05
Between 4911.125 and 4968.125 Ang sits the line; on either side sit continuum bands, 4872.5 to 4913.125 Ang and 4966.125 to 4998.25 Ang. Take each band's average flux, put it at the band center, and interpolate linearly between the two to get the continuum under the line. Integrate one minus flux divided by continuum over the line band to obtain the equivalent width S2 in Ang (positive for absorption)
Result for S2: 1.4 Ang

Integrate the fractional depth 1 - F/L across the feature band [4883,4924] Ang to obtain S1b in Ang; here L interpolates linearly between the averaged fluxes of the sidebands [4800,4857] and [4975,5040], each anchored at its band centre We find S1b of -2.3 Ang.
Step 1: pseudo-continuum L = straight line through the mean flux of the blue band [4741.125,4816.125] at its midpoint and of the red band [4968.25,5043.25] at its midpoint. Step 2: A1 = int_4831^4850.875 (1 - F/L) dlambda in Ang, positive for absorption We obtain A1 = 0.1 Ang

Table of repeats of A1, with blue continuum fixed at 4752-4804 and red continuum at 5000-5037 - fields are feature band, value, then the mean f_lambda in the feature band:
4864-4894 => -1.55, 2.16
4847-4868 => -0.13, 2.05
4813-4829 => -0.23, 2.05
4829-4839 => -0.14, 2.05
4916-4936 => 0.37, 2.05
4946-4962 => 0.21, 2.08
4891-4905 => -1.16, 2.24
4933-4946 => 0.09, 2.09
